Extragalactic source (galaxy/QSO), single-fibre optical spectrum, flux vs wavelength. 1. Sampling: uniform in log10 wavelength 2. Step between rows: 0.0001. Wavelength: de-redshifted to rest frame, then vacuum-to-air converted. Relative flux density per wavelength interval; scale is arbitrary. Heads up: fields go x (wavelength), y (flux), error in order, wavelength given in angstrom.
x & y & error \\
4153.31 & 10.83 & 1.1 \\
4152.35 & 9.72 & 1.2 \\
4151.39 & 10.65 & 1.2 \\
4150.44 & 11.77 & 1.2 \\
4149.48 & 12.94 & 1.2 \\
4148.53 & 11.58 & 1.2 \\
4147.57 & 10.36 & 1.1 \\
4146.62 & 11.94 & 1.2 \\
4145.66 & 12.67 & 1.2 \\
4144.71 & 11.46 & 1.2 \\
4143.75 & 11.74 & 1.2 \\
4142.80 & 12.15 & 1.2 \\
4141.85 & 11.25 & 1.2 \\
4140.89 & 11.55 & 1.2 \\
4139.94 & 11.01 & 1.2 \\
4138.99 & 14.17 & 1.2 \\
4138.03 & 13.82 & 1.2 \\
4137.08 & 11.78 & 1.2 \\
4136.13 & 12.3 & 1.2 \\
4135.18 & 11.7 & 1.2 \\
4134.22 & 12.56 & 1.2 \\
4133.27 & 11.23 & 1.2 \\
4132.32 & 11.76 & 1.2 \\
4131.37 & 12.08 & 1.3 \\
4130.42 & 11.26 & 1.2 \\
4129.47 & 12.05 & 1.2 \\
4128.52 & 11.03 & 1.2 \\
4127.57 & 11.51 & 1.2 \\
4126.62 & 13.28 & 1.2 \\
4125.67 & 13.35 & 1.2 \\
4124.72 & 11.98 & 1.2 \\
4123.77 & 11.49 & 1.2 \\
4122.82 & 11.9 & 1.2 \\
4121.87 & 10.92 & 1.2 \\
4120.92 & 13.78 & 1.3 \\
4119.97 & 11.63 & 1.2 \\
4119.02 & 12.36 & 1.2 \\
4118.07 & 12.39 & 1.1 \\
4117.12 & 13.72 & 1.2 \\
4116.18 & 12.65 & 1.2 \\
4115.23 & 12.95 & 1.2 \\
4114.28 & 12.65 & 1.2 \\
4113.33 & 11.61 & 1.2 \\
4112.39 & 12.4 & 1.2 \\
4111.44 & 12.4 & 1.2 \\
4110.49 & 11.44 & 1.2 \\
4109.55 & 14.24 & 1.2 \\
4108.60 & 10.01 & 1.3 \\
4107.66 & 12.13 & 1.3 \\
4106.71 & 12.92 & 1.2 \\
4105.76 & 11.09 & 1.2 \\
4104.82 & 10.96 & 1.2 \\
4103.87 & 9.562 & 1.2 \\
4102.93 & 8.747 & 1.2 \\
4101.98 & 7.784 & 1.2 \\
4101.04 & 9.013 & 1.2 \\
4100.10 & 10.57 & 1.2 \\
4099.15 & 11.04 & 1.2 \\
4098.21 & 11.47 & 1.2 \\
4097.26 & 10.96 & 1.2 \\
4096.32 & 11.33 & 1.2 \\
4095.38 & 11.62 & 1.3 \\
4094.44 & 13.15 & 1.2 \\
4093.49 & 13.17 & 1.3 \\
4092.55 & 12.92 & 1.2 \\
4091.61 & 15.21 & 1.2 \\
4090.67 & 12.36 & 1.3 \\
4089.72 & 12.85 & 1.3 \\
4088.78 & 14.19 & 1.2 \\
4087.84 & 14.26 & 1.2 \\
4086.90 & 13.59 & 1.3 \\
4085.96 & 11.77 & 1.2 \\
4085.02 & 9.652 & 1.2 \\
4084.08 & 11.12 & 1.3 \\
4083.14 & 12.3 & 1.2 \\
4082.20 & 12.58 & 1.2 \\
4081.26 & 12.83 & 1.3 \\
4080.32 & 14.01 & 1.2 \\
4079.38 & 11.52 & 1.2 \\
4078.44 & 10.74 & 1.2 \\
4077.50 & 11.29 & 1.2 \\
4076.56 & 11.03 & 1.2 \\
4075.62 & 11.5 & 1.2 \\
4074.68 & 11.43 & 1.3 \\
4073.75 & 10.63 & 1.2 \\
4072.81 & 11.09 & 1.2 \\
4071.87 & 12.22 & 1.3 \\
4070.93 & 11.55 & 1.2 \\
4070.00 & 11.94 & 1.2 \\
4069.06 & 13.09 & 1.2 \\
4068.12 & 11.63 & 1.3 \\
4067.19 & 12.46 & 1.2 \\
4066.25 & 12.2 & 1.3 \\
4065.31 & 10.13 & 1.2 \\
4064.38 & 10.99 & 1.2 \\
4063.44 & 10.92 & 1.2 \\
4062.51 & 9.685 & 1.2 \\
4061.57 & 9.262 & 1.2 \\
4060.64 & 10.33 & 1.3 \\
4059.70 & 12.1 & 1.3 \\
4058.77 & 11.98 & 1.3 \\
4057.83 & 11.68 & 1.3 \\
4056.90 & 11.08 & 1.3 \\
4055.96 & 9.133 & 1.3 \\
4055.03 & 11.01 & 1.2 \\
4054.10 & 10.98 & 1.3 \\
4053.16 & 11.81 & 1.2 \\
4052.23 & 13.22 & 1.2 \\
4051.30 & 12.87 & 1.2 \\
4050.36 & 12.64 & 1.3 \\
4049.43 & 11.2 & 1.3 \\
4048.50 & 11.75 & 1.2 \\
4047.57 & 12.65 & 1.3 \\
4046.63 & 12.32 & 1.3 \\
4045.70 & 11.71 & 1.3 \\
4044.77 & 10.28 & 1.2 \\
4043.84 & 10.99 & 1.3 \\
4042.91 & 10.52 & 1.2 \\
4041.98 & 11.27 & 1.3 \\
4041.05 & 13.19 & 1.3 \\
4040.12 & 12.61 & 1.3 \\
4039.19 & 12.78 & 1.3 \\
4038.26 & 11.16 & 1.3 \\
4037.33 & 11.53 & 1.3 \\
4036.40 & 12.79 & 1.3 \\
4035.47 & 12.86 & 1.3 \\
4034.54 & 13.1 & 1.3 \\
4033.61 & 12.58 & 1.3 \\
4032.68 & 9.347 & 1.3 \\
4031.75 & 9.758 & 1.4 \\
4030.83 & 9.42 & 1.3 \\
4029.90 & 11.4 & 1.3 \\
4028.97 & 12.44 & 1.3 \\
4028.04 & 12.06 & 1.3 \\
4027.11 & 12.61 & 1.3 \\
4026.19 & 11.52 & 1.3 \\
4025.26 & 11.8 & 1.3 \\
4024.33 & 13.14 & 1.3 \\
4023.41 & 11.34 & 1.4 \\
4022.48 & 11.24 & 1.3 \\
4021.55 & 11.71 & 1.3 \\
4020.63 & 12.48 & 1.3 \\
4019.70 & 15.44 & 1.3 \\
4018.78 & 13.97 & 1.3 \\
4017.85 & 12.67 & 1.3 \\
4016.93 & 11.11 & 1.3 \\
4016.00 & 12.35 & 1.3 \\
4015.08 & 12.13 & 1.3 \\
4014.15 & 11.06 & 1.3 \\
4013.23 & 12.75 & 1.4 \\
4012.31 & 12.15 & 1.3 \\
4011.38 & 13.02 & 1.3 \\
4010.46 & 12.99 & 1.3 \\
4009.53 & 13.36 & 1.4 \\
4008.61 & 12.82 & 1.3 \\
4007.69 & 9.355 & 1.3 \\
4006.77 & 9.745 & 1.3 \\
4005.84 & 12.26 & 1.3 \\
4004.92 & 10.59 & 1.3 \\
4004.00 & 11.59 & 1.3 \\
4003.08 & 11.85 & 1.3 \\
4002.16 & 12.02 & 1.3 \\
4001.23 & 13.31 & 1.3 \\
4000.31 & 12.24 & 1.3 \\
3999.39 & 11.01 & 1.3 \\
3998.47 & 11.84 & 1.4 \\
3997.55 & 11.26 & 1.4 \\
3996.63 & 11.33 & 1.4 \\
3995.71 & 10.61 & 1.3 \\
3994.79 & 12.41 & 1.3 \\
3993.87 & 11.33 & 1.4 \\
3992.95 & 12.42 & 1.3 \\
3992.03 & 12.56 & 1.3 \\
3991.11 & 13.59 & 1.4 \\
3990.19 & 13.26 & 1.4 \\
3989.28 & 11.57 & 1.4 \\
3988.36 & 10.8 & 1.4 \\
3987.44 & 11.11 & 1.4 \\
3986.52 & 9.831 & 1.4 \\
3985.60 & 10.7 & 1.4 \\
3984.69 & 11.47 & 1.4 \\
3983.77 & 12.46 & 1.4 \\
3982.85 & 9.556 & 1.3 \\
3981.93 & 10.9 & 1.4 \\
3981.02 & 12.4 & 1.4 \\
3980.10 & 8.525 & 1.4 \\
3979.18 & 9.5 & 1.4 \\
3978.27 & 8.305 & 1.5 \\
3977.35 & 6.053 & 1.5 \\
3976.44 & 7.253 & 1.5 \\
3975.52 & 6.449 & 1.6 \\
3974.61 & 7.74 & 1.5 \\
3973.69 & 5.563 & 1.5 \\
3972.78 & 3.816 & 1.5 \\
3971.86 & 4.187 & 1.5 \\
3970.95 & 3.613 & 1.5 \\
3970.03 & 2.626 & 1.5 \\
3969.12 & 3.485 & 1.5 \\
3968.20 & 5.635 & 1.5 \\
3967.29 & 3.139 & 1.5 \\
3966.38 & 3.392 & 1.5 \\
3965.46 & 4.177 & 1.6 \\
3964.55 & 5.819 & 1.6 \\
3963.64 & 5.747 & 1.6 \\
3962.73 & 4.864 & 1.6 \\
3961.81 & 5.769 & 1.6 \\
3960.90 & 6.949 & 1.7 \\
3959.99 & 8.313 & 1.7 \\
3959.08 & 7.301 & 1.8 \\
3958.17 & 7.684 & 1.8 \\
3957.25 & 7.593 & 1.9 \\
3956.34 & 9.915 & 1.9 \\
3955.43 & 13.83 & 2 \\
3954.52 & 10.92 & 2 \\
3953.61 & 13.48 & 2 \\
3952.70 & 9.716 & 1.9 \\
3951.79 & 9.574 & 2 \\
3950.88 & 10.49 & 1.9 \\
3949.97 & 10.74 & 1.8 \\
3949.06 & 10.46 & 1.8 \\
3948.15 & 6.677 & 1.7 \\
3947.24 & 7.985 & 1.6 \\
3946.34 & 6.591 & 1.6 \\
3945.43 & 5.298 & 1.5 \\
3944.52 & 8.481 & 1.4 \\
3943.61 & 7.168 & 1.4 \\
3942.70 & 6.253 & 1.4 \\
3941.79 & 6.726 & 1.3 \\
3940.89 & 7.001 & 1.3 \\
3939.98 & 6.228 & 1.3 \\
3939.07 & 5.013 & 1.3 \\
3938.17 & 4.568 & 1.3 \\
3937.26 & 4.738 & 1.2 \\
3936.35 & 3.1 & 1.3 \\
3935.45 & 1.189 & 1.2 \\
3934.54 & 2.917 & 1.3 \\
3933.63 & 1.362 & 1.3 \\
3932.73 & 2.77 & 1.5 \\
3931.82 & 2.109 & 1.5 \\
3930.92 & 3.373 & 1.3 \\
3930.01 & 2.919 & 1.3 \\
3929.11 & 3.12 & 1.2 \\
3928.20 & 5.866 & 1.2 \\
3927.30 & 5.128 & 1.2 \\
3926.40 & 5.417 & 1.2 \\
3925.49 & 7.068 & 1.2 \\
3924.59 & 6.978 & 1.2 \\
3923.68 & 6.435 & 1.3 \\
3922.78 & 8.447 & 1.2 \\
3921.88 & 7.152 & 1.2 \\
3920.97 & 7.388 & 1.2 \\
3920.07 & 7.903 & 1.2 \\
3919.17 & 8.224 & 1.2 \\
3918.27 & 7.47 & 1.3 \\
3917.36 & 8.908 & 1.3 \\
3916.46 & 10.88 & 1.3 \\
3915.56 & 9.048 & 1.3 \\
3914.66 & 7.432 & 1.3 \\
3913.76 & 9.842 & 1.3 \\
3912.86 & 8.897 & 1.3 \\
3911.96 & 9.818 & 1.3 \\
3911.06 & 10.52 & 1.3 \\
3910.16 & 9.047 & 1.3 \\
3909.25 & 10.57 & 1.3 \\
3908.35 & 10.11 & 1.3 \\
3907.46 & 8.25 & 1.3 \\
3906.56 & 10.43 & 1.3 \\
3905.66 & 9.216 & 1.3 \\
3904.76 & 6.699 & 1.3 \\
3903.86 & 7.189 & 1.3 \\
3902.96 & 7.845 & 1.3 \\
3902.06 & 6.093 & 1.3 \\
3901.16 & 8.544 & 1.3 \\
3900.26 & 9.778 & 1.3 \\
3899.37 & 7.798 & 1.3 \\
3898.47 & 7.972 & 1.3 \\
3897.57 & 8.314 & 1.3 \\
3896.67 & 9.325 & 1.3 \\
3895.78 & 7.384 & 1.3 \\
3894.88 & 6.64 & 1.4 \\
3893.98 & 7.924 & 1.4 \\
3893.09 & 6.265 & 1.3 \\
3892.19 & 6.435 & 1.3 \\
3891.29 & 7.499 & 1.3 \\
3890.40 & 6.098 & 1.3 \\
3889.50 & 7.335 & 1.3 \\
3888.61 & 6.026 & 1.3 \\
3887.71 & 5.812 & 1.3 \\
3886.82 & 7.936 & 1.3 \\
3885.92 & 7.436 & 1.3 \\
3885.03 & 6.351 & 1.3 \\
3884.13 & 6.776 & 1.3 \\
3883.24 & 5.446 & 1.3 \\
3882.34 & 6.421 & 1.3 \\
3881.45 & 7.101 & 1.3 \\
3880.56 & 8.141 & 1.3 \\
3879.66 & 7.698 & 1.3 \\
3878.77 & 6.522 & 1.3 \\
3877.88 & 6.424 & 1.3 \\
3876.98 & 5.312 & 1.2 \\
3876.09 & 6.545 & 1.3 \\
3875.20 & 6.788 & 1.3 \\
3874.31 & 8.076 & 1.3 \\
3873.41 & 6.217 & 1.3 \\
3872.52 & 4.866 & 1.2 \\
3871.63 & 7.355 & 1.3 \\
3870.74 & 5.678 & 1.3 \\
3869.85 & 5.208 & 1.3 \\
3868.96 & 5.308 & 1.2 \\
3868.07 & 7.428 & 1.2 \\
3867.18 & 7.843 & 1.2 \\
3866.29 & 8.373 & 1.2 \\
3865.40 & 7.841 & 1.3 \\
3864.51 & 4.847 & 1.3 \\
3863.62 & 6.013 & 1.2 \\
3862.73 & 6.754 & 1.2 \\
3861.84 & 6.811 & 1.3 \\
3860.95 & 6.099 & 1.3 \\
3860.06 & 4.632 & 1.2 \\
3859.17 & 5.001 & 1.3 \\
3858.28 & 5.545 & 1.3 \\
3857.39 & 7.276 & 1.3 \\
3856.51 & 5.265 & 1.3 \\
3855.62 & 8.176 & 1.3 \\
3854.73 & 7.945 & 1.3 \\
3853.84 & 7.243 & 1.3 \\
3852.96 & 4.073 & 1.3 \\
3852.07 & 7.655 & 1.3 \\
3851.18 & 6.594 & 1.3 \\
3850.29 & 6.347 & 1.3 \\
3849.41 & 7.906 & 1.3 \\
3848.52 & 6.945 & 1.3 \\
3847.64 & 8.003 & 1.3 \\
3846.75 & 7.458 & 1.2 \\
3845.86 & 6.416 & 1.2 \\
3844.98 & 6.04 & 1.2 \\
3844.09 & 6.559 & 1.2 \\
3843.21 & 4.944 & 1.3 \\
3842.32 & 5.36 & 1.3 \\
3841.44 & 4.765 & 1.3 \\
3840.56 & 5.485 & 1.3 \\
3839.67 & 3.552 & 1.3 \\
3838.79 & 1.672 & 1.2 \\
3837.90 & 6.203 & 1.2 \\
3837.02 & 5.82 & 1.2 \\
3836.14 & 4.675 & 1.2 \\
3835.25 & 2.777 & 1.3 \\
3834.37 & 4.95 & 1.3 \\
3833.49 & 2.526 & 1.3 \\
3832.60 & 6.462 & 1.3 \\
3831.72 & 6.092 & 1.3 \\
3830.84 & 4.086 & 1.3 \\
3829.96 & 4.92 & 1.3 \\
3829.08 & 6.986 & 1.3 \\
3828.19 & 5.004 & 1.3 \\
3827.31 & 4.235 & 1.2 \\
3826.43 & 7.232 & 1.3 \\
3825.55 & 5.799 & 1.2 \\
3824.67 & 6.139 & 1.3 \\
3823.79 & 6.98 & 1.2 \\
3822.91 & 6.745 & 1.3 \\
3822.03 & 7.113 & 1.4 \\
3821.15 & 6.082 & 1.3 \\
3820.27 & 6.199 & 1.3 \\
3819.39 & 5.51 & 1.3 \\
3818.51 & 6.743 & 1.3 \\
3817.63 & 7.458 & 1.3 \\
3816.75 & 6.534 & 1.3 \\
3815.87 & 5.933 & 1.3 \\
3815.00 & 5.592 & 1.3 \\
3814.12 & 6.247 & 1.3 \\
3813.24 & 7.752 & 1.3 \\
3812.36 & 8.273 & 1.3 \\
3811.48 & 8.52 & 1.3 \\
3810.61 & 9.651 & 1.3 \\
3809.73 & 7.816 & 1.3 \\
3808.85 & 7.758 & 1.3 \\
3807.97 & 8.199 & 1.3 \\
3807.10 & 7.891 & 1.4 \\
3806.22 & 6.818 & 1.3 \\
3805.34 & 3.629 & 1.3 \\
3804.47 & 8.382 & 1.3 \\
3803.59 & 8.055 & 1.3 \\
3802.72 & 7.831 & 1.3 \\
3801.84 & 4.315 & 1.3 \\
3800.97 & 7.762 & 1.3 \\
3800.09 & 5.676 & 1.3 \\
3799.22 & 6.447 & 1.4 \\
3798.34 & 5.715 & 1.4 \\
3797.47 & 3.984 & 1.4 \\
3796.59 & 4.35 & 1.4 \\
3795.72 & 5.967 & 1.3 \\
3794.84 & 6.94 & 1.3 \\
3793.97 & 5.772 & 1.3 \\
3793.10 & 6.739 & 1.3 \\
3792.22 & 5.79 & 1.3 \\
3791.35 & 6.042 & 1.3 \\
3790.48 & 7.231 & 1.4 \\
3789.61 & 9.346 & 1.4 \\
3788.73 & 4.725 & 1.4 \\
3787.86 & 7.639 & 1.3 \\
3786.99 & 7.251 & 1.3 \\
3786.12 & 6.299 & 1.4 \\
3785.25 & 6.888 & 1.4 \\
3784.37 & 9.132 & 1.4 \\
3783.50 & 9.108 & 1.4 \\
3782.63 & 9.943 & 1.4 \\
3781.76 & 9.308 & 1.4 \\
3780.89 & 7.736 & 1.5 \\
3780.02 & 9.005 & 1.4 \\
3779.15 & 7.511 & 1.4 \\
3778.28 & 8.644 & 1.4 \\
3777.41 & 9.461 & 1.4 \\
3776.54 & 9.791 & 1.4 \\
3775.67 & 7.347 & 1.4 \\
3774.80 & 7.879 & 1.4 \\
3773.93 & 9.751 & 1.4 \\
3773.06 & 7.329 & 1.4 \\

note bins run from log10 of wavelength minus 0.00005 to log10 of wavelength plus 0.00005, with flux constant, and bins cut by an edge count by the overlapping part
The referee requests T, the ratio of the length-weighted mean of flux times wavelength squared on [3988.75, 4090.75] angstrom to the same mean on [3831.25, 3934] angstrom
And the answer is 1.91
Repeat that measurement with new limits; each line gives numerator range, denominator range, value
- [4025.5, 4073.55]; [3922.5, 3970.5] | 1.94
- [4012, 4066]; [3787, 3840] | 2.12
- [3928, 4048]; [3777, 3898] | 1.55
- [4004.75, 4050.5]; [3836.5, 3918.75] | 1.82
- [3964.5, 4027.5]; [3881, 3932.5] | 1.46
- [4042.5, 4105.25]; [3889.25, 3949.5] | 1.79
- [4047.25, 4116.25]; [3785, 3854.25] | 2.14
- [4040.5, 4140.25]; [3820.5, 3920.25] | 1.93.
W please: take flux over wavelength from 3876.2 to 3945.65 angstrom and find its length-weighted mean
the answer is 6.87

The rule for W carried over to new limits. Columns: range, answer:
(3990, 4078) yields 11.8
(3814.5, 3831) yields 6.1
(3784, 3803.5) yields 6.47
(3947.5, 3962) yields 9.38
